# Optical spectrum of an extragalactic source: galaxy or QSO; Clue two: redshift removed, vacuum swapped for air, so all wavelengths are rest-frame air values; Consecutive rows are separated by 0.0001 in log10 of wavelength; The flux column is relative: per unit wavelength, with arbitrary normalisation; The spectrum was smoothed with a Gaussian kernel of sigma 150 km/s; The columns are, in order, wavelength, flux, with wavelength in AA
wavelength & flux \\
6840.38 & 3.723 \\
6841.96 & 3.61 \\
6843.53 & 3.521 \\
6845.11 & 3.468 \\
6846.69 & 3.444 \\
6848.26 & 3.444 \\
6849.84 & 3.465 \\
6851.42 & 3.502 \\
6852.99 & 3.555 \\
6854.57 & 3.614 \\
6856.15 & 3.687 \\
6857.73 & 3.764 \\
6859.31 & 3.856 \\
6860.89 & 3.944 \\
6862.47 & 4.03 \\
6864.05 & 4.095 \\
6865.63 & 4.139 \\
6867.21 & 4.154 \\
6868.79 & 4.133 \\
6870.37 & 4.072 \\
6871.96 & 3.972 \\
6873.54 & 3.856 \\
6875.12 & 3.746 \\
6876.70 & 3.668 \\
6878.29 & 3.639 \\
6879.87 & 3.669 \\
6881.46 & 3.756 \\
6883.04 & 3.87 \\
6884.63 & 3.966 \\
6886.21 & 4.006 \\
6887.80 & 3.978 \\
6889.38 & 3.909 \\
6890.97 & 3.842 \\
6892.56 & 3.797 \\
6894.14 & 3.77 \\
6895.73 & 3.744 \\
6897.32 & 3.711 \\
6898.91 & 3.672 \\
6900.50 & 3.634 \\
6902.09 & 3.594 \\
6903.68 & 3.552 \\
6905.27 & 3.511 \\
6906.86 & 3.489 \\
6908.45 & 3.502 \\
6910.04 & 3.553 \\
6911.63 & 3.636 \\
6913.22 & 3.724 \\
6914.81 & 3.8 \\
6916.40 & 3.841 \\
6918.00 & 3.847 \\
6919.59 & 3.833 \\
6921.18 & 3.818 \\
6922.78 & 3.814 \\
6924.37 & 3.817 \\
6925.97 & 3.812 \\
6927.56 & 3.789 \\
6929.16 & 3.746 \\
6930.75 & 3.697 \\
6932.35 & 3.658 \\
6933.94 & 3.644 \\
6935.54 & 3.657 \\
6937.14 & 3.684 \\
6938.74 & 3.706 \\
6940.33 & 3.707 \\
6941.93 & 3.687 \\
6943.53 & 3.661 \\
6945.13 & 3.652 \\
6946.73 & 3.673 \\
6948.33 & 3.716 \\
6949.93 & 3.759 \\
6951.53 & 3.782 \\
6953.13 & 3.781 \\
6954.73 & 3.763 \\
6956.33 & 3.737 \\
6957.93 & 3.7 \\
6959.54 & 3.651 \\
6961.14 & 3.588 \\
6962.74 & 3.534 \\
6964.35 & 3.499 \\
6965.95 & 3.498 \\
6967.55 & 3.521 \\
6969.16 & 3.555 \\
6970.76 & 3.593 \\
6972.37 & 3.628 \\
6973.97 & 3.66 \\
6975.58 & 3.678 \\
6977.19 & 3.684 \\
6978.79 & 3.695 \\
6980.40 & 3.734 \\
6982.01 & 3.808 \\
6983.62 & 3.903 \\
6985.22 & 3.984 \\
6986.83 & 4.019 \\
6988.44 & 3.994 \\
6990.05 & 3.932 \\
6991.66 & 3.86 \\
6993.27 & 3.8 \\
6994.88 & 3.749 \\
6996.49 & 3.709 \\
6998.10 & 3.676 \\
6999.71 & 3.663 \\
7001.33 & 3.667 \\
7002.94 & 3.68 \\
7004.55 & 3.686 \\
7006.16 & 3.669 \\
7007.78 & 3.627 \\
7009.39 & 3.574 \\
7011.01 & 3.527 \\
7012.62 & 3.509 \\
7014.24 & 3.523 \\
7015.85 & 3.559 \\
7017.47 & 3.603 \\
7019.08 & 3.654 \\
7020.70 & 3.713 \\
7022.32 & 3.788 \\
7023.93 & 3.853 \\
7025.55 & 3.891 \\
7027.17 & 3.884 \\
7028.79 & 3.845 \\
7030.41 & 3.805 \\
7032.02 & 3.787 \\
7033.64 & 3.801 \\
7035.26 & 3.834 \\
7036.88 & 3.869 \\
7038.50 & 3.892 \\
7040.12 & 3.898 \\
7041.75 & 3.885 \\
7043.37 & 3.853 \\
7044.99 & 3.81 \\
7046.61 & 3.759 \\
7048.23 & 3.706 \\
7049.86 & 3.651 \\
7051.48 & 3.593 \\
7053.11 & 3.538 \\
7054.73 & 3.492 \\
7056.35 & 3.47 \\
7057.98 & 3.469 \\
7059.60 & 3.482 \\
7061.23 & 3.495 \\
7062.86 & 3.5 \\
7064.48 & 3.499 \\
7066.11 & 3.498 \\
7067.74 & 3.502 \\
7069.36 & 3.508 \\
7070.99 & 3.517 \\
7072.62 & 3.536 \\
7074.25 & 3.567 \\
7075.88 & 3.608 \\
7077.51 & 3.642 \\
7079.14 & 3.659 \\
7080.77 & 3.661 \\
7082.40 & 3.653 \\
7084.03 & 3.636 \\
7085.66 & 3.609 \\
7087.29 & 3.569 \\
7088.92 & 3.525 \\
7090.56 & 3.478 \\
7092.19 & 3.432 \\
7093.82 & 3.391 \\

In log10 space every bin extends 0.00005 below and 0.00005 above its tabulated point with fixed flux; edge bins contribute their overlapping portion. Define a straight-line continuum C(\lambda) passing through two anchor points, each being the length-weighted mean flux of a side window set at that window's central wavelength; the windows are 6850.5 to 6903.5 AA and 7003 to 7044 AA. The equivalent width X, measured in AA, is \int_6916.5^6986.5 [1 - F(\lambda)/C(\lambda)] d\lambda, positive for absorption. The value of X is 1.3 AA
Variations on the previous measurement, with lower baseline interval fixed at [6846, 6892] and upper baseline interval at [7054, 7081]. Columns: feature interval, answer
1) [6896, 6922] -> 0.6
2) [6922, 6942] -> 0.0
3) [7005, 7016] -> 0.1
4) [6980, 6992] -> -0.9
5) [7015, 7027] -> -0.4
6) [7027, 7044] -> -1.3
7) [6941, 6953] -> 0.0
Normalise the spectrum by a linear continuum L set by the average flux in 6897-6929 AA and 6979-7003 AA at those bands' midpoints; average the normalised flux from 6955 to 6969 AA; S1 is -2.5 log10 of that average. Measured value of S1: 0.05 mag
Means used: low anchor 3.7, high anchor 3.81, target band 3.6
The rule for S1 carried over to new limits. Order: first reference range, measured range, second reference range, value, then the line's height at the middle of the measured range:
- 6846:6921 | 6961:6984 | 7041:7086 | 0.01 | 3.68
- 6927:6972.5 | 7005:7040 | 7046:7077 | -0.04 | 3.59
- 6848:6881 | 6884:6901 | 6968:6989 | -0.01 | 3.8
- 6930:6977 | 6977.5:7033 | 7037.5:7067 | -0.03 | 3.65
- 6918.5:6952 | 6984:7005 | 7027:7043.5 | 0.00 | 3.8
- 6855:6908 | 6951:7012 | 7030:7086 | 0.01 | 3.72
